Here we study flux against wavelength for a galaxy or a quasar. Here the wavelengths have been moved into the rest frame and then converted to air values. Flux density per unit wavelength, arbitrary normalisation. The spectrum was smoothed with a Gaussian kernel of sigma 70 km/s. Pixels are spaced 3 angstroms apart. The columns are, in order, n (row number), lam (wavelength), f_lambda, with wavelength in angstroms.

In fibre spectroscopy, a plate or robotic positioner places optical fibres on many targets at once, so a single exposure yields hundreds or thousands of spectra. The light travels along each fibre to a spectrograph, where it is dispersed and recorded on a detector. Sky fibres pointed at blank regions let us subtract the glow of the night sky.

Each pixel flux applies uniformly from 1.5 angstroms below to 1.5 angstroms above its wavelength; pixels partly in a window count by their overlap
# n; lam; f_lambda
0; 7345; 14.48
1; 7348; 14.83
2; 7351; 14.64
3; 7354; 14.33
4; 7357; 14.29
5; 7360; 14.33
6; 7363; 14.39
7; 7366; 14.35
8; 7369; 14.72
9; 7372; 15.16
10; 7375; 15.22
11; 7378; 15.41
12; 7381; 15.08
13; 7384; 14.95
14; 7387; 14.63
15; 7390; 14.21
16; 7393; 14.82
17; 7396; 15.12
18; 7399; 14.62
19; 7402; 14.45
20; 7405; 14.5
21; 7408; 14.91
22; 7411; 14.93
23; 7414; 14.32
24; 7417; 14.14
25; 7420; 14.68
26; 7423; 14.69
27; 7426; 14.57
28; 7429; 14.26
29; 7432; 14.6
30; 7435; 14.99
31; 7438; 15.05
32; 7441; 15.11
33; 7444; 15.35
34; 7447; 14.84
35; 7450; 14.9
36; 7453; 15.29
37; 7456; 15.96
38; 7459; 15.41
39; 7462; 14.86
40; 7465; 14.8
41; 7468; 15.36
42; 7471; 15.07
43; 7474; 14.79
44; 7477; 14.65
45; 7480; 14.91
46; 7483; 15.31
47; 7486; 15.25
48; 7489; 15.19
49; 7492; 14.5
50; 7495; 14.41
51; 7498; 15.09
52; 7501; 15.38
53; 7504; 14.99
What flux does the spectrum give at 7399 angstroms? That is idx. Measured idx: 14.62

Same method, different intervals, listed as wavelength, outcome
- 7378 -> 15.41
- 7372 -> 15.16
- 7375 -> 15.22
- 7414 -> 14.32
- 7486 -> 15.25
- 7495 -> 14.41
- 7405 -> 14.5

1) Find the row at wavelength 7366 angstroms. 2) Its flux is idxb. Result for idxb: 14.35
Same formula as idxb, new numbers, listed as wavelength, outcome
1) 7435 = 14.99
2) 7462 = 14.86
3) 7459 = 15.41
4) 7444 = 15.35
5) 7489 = 15.19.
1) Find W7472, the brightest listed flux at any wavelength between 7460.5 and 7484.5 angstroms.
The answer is 15.36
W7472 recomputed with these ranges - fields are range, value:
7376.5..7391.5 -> 15.41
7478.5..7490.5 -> 15.31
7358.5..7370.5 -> 14.72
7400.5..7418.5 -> 14.93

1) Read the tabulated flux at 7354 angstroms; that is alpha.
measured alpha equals 14.33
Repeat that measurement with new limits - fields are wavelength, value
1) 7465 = 14.8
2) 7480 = 14.91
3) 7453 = 15.29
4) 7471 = 15.07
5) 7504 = 14.99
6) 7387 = 14.63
